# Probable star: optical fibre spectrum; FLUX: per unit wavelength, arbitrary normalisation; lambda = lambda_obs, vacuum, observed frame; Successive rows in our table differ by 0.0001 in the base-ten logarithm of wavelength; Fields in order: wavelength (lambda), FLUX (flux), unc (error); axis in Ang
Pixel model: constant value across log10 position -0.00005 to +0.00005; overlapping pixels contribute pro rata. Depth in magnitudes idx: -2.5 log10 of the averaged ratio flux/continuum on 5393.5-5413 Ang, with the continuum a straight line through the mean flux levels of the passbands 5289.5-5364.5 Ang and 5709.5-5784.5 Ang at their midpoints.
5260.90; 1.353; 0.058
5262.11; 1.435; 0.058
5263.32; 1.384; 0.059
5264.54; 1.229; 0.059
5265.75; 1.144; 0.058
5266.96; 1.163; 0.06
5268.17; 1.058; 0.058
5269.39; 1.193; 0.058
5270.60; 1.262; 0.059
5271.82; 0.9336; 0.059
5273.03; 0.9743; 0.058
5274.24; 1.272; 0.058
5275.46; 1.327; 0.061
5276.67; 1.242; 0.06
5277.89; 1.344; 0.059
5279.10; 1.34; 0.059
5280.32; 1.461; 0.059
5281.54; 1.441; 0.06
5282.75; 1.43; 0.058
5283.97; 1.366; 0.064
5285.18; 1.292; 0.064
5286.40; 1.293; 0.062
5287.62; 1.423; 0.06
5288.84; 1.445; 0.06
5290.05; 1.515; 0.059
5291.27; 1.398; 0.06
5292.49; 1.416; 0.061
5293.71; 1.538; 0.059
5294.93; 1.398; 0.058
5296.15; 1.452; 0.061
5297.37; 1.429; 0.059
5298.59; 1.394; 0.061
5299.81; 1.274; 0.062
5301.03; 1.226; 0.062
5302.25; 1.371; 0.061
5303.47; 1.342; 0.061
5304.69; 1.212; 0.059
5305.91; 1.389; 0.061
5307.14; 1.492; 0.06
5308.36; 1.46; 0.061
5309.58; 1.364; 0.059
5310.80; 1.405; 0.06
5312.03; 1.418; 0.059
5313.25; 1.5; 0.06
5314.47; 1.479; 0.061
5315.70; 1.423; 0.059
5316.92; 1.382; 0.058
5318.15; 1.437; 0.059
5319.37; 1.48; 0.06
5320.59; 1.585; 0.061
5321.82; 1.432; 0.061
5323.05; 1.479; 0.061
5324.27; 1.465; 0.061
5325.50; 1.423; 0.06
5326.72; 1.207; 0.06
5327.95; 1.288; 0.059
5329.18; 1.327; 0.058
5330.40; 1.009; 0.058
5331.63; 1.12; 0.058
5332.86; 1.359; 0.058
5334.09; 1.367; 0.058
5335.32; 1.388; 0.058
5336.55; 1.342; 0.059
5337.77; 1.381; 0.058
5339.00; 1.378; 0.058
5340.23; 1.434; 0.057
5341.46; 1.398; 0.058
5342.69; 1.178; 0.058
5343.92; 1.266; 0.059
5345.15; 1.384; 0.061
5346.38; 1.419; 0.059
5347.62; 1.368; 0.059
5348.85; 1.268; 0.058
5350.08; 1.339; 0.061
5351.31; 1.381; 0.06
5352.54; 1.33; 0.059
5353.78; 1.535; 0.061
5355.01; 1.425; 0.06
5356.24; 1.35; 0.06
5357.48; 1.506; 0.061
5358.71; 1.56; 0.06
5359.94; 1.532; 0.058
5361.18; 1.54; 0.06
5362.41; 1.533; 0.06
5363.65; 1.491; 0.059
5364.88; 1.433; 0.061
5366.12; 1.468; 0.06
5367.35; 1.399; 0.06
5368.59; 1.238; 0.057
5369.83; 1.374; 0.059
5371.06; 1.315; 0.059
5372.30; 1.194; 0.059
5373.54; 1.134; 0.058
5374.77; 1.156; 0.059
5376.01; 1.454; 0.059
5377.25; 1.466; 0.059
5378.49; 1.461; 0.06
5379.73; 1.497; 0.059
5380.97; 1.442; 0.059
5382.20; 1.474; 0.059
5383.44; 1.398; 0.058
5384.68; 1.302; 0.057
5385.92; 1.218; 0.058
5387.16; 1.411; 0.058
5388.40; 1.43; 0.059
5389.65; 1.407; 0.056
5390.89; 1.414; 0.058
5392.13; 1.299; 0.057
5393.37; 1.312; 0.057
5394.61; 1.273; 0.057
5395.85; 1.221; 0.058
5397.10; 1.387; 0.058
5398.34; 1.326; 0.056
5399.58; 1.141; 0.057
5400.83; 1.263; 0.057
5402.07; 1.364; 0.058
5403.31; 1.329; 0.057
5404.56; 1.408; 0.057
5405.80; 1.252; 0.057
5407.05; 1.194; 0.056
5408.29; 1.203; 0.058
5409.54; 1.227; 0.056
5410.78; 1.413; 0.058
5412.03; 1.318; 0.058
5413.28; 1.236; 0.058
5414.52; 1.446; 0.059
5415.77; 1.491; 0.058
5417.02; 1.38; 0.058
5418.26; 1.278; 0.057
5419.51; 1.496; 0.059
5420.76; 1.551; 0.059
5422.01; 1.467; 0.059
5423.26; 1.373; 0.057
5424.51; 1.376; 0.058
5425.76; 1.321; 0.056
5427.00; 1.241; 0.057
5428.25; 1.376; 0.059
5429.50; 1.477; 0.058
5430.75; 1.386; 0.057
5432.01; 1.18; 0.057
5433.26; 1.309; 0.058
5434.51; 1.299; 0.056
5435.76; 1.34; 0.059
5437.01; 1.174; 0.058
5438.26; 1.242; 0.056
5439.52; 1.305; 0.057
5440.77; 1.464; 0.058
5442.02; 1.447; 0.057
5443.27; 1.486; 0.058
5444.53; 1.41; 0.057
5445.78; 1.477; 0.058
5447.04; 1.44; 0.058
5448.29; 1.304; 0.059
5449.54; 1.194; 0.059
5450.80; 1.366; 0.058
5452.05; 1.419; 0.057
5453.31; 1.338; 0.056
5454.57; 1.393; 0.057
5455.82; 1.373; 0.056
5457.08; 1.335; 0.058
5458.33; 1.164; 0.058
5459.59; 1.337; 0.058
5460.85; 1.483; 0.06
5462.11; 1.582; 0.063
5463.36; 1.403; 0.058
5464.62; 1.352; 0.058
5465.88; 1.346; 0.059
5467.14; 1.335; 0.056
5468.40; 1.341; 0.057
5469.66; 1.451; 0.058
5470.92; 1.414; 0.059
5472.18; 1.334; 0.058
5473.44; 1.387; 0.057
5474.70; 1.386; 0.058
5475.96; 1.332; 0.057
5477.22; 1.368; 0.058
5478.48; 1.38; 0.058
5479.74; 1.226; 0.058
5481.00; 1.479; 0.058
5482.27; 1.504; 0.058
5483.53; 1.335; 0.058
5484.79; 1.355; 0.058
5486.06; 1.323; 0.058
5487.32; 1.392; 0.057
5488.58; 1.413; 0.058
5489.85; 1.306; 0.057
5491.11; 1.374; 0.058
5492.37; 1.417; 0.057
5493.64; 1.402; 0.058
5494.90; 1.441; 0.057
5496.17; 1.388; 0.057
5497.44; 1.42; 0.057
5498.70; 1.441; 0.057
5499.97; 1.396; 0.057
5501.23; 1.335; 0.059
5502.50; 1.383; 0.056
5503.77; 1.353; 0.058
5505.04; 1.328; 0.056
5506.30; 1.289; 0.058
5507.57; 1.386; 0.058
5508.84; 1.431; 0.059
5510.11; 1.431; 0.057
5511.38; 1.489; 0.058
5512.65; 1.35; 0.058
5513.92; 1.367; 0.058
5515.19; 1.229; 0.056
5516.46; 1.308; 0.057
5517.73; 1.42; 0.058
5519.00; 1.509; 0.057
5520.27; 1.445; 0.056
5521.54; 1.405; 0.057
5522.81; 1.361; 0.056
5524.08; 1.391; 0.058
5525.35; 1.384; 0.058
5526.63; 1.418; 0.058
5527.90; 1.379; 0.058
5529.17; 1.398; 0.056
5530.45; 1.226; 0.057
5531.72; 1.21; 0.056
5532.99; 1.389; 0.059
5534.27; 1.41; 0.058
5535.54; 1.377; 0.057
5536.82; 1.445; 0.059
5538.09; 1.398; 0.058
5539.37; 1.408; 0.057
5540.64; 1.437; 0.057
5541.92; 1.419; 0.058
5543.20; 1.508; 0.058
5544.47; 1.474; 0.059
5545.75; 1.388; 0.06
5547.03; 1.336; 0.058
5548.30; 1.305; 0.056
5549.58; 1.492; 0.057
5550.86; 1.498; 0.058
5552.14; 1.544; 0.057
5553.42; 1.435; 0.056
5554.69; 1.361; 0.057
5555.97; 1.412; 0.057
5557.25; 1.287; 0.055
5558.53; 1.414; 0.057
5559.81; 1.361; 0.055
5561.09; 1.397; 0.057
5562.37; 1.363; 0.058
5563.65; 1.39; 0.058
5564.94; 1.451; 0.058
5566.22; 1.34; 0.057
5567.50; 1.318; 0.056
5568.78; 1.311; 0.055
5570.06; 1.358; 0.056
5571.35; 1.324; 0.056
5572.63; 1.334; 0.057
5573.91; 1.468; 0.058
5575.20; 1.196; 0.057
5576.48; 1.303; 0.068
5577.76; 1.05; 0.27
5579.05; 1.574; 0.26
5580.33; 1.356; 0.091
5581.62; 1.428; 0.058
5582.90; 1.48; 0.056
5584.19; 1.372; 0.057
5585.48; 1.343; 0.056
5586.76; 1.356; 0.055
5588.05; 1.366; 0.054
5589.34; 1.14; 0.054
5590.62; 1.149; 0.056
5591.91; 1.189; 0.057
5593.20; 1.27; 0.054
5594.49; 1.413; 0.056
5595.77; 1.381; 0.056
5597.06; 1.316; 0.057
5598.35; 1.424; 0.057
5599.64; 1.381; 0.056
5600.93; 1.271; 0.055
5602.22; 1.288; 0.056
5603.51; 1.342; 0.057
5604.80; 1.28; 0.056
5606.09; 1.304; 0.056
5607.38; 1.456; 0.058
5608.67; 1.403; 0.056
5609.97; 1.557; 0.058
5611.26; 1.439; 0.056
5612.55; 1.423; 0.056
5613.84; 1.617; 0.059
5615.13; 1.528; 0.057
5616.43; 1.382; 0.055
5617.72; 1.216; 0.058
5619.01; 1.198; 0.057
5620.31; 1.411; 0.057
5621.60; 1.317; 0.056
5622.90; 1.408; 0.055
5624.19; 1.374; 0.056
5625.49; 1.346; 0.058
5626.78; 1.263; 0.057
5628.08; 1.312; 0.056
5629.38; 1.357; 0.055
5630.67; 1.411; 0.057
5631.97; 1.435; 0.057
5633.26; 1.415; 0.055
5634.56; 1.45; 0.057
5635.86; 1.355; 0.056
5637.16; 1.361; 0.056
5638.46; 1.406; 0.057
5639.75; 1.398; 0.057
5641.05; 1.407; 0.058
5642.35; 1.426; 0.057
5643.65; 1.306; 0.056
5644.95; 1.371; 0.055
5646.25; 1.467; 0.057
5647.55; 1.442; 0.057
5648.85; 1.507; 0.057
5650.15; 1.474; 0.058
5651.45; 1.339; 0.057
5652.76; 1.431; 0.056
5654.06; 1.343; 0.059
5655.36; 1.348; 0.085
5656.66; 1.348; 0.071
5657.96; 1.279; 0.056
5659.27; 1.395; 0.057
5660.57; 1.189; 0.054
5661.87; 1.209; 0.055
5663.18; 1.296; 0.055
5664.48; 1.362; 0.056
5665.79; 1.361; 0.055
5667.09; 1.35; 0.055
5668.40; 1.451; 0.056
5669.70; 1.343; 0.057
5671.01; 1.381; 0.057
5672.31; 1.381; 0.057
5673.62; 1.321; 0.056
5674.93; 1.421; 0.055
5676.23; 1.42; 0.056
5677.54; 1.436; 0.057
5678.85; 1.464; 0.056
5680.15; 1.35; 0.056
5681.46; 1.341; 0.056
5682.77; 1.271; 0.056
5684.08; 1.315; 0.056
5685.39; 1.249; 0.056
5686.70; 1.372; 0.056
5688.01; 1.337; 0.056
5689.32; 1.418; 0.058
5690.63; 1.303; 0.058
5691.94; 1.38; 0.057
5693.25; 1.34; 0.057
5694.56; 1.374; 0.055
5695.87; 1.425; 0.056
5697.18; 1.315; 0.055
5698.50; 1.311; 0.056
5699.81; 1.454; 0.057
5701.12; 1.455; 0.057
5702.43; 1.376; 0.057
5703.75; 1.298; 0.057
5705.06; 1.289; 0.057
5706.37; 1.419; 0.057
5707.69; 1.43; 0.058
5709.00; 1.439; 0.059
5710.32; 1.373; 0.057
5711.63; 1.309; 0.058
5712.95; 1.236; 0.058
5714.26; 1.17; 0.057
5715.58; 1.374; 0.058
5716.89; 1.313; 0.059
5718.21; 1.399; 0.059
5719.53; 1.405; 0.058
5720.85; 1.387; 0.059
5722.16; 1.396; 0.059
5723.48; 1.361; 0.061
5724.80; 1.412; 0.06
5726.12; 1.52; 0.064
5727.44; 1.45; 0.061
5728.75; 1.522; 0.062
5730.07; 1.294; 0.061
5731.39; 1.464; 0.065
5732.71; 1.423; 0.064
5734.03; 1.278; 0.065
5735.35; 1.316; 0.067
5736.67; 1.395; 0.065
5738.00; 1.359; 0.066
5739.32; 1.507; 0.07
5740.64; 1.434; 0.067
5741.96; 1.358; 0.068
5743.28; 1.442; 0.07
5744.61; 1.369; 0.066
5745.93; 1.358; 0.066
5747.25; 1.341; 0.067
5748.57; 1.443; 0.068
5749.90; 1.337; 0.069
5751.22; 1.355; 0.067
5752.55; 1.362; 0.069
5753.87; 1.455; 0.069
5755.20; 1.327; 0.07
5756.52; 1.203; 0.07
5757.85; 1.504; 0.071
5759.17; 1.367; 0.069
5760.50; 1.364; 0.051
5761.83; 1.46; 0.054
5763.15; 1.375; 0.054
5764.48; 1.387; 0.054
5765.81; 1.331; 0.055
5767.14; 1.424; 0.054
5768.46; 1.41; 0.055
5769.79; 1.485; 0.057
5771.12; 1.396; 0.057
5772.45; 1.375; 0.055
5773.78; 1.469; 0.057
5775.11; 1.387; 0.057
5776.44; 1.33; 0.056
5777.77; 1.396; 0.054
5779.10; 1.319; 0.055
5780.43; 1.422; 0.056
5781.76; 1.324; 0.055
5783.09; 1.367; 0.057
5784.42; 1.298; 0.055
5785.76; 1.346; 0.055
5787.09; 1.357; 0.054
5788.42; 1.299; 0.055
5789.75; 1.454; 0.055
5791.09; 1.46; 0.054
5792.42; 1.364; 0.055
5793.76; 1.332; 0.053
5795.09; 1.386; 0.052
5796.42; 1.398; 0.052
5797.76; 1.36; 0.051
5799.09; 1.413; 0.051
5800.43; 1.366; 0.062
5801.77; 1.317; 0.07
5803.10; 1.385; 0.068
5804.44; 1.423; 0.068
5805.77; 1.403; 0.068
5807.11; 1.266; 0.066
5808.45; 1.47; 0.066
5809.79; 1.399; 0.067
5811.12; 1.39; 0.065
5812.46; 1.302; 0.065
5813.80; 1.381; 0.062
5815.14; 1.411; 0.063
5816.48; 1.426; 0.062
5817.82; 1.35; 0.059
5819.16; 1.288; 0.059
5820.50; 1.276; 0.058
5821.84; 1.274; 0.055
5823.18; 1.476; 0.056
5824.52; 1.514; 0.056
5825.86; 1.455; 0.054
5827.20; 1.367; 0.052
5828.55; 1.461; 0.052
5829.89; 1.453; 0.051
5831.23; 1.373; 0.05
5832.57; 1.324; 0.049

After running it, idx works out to 0.08 mag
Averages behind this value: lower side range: 1.39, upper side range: 1.38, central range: 1.29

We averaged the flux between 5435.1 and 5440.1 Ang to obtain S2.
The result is 1.26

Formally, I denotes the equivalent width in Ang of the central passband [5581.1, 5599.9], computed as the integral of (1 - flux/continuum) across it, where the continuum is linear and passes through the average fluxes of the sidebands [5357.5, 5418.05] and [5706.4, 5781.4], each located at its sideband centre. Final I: 0.6 Ang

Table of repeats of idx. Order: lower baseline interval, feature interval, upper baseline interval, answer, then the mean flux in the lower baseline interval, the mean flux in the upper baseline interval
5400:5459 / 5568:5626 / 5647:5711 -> 0.01 mag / 1.35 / 1.37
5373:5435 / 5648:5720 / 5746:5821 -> 0.01 mag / 1.35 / 1.38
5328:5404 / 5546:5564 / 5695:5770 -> -0.02 mag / 1.36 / 1.38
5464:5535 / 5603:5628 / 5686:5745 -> 0.00 mag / 1.38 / 1.38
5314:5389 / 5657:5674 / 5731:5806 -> 0.04 mag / 1.38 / 1.38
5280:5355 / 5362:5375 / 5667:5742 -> 0.03 mag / 1.38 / 1.37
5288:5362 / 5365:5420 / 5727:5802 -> 0.04 mag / 1.39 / 1.38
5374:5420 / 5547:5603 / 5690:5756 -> 0.01 mag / 1.34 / 1.38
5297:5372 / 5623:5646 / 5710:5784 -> 0.00 mag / 1.38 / 1.38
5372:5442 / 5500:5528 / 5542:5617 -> -0.02 mag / 1.34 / 1.37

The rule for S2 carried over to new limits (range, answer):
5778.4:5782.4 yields 1.36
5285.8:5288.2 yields 1.36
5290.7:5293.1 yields 1.41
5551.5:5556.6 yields 1.44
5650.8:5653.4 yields 1.38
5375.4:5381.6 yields 1.46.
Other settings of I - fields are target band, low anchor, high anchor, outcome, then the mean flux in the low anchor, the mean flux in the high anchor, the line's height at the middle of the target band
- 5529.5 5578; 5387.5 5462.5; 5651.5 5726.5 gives -0.8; 1.35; 1.36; 1.35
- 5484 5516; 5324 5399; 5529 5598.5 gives -0.3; 1.36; 1.36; 1.36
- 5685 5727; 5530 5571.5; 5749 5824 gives 0.5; 1.39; 1.38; 1.38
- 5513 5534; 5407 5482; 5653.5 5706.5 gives -0.1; 1.36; 1.35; 1.36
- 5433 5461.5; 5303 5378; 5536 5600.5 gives 0.5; 1.38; 1.37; 1.37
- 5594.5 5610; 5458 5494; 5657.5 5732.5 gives 0.1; 1.38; 1.36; 1.37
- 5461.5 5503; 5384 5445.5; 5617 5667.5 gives -1.2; 1.34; 1.36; 1.35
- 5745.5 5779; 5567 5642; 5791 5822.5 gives -0.5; 1.36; 1.37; 1.36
